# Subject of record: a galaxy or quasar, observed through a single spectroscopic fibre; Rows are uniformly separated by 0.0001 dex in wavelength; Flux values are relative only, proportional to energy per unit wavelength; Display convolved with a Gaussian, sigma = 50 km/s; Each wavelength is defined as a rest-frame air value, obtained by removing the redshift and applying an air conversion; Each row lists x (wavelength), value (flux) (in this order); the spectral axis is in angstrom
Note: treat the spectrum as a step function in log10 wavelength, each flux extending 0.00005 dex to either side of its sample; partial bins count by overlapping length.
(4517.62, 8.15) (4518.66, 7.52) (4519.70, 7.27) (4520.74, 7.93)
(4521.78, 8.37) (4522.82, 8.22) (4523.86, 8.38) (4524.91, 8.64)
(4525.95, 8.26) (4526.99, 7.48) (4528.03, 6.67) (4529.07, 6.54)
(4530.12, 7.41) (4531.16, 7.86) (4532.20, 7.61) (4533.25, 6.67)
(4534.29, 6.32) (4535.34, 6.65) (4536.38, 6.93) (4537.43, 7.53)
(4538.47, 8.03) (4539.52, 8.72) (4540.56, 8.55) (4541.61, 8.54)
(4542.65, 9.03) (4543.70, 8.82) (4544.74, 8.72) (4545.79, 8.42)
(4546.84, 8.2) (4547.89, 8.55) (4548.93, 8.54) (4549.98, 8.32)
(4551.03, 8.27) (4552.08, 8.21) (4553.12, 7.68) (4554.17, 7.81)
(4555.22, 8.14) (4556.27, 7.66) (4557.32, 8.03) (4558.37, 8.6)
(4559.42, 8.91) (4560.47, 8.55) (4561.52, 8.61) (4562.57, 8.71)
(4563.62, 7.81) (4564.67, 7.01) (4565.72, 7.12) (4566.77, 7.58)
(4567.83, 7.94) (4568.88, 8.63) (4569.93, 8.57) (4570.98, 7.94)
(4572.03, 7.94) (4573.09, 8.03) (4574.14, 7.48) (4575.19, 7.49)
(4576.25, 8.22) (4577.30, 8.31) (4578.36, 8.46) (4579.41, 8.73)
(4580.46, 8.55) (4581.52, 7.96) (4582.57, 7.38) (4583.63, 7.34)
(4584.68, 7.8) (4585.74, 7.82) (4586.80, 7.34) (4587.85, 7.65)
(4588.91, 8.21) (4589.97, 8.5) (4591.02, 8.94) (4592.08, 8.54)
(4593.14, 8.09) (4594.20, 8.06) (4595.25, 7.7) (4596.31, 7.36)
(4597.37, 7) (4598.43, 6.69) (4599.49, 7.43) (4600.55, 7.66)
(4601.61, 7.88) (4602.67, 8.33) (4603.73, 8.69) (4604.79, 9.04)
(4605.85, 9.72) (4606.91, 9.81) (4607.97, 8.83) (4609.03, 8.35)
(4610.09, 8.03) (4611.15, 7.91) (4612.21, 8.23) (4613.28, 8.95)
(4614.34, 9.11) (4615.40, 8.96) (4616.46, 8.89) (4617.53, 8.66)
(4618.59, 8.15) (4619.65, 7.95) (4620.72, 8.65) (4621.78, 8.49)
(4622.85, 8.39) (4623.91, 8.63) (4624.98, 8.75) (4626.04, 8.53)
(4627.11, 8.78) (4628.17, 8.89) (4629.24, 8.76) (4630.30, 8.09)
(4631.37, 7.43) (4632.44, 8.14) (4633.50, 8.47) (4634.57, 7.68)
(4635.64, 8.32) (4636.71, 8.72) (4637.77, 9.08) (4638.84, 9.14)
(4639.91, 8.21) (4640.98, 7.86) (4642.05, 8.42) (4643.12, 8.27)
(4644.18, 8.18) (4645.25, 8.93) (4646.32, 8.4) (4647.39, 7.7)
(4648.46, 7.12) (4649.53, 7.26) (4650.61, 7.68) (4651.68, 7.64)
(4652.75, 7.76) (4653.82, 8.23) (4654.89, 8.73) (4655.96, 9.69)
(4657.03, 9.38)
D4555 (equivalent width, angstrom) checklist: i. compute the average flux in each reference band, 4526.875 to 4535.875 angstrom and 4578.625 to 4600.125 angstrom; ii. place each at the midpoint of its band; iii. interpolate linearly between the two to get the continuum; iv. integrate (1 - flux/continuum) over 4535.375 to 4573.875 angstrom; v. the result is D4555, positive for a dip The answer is -4.3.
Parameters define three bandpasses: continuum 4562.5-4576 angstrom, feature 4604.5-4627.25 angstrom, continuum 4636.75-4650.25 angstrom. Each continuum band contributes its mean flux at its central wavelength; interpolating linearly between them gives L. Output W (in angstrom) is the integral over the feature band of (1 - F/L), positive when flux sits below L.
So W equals -1.6 angstrom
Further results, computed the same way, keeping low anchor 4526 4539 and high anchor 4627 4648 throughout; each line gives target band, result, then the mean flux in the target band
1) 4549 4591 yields -2.5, 8.05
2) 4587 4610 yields -0.8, 8.2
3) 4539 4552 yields -2.2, 8.55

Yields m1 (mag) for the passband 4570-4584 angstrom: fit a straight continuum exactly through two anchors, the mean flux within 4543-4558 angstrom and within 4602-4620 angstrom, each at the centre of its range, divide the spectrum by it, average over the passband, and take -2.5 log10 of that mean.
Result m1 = 0.06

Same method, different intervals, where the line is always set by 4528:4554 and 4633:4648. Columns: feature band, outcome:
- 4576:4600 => 0.03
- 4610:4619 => -0.04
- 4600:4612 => -0.05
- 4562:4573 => 0.01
